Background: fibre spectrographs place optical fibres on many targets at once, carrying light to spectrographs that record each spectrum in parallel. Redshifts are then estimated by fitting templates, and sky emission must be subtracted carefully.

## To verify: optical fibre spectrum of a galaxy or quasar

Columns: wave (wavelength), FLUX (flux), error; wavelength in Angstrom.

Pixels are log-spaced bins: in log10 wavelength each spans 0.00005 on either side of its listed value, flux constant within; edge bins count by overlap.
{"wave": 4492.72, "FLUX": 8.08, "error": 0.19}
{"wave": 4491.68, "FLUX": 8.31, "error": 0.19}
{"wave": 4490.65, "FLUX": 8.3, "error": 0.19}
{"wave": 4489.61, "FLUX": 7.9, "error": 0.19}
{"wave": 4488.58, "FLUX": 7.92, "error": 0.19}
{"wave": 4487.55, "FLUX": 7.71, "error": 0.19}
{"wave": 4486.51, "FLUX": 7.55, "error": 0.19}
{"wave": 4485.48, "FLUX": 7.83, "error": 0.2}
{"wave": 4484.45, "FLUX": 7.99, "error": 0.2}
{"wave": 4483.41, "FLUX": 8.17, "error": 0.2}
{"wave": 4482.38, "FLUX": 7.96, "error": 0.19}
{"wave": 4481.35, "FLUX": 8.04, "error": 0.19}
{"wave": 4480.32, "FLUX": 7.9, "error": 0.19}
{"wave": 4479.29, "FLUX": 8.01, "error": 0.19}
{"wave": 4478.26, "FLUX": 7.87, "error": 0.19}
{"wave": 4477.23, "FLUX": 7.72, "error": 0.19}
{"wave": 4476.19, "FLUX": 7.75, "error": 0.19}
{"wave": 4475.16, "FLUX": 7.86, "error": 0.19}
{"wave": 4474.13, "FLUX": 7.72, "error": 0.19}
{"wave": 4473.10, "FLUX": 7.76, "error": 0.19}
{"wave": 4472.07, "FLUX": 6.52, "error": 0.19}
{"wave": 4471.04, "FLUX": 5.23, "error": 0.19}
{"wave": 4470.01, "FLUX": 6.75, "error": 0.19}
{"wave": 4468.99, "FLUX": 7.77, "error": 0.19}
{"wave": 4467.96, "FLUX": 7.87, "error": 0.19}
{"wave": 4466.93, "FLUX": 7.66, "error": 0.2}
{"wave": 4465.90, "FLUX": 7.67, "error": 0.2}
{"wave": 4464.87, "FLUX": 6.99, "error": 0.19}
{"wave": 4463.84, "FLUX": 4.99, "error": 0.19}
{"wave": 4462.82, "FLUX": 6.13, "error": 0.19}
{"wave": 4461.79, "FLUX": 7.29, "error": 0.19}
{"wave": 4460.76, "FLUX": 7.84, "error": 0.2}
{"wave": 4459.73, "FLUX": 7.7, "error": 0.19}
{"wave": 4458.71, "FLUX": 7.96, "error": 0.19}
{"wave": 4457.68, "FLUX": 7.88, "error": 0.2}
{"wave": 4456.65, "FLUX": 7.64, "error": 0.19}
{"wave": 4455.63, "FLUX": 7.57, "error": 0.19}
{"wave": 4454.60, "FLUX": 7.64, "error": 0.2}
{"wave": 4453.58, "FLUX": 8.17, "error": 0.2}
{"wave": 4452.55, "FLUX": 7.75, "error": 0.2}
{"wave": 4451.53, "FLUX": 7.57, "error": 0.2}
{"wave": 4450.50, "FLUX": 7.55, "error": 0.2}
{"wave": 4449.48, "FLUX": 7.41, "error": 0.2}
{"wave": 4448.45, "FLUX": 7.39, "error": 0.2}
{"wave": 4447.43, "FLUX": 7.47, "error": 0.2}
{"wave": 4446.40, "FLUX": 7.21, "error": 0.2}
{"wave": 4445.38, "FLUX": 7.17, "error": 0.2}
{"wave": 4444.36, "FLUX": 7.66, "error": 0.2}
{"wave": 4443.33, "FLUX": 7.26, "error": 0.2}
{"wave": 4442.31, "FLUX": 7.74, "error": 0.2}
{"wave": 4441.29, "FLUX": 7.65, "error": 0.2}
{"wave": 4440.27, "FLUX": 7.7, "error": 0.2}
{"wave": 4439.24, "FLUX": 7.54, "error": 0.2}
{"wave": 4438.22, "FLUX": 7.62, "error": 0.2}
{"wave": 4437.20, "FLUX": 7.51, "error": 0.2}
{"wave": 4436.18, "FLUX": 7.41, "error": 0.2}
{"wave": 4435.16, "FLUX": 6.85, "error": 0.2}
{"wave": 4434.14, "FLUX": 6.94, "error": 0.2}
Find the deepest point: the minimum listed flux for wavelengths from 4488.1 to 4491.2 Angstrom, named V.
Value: 7.9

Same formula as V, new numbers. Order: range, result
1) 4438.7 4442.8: 7.54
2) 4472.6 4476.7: 7.72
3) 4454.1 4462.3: 7.29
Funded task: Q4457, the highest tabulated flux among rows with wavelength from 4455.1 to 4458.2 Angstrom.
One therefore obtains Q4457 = 7.88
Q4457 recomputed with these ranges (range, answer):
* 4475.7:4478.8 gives 7.87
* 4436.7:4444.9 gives 7.74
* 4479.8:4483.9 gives 8.17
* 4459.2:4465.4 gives 7.84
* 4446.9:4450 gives 7.47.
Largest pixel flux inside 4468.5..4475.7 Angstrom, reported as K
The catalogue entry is 7.86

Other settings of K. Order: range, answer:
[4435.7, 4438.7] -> 7.62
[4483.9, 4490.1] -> 7.99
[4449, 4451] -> 7.55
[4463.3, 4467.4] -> 7.67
